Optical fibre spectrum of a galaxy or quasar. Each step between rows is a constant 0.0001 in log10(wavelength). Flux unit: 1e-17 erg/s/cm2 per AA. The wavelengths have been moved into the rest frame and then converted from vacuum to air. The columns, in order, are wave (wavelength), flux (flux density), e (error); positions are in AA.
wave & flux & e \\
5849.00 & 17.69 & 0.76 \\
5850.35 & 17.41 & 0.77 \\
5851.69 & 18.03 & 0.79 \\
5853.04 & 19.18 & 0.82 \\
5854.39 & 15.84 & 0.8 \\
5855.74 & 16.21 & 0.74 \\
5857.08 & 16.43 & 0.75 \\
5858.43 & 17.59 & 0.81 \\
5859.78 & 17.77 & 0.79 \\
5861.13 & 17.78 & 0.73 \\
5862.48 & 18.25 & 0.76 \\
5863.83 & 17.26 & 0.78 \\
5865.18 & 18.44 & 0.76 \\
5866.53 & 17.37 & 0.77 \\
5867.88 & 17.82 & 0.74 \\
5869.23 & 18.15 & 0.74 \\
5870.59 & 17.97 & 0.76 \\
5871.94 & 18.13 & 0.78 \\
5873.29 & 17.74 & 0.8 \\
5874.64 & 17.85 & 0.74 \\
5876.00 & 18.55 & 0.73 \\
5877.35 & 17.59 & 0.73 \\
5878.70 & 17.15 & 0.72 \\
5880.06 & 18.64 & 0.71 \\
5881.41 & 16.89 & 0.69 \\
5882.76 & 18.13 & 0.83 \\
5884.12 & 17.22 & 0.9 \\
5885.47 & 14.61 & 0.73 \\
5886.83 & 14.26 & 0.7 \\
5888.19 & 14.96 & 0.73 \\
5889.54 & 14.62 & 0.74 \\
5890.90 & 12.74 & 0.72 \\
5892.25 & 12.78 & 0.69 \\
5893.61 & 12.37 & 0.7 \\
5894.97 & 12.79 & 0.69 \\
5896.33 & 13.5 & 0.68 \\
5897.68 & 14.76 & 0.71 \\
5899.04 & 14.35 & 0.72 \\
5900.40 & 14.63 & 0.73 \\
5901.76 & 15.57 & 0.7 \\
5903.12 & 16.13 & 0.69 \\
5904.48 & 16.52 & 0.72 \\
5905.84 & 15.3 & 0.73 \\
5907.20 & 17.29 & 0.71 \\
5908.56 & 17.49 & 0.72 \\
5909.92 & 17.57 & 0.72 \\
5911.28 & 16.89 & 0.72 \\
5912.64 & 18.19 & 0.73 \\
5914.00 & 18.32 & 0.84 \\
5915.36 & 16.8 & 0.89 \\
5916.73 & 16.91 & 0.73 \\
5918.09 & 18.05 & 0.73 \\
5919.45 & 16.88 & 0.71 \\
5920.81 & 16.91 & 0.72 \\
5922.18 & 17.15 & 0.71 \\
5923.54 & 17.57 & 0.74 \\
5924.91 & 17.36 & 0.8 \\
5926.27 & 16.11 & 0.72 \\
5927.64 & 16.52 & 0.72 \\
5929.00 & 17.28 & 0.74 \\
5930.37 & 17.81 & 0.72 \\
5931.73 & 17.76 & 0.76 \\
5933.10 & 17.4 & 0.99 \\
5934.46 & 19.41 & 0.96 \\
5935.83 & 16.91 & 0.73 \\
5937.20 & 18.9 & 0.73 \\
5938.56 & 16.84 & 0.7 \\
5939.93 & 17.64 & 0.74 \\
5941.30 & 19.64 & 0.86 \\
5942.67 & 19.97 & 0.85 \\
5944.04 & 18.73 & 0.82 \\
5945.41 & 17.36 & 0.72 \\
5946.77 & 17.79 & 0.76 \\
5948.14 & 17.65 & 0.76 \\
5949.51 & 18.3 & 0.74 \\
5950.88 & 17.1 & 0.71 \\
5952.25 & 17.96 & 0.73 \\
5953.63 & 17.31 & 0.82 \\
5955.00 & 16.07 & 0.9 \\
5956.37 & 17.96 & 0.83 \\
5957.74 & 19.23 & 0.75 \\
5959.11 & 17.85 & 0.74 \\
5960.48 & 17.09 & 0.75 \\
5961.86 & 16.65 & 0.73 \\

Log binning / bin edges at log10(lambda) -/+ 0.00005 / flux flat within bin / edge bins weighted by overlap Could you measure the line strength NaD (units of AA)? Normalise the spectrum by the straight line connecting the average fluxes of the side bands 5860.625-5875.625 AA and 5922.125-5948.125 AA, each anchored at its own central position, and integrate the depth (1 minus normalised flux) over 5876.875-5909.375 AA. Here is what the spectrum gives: 4.4 AA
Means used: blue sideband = 17.9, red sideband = 17.8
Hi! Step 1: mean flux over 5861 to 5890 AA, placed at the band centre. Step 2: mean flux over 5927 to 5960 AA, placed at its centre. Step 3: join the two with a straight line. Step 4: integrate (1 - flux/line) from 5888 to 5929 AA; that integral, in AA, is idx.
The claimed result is 3.81 AA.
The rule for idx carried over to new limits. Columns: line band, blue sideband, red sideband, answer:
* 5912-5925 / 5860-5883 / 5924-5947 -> 0.3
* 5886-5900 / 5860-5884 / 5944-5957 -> 3.2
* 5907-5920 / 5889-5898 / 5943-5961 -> -2.3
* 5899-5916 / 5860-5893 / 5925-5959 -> 0.7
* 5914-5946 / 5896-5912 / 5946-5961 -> -1.6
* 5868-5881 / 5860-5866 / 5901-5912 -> -0.3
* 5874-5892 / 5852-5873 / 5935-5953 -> 1.4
